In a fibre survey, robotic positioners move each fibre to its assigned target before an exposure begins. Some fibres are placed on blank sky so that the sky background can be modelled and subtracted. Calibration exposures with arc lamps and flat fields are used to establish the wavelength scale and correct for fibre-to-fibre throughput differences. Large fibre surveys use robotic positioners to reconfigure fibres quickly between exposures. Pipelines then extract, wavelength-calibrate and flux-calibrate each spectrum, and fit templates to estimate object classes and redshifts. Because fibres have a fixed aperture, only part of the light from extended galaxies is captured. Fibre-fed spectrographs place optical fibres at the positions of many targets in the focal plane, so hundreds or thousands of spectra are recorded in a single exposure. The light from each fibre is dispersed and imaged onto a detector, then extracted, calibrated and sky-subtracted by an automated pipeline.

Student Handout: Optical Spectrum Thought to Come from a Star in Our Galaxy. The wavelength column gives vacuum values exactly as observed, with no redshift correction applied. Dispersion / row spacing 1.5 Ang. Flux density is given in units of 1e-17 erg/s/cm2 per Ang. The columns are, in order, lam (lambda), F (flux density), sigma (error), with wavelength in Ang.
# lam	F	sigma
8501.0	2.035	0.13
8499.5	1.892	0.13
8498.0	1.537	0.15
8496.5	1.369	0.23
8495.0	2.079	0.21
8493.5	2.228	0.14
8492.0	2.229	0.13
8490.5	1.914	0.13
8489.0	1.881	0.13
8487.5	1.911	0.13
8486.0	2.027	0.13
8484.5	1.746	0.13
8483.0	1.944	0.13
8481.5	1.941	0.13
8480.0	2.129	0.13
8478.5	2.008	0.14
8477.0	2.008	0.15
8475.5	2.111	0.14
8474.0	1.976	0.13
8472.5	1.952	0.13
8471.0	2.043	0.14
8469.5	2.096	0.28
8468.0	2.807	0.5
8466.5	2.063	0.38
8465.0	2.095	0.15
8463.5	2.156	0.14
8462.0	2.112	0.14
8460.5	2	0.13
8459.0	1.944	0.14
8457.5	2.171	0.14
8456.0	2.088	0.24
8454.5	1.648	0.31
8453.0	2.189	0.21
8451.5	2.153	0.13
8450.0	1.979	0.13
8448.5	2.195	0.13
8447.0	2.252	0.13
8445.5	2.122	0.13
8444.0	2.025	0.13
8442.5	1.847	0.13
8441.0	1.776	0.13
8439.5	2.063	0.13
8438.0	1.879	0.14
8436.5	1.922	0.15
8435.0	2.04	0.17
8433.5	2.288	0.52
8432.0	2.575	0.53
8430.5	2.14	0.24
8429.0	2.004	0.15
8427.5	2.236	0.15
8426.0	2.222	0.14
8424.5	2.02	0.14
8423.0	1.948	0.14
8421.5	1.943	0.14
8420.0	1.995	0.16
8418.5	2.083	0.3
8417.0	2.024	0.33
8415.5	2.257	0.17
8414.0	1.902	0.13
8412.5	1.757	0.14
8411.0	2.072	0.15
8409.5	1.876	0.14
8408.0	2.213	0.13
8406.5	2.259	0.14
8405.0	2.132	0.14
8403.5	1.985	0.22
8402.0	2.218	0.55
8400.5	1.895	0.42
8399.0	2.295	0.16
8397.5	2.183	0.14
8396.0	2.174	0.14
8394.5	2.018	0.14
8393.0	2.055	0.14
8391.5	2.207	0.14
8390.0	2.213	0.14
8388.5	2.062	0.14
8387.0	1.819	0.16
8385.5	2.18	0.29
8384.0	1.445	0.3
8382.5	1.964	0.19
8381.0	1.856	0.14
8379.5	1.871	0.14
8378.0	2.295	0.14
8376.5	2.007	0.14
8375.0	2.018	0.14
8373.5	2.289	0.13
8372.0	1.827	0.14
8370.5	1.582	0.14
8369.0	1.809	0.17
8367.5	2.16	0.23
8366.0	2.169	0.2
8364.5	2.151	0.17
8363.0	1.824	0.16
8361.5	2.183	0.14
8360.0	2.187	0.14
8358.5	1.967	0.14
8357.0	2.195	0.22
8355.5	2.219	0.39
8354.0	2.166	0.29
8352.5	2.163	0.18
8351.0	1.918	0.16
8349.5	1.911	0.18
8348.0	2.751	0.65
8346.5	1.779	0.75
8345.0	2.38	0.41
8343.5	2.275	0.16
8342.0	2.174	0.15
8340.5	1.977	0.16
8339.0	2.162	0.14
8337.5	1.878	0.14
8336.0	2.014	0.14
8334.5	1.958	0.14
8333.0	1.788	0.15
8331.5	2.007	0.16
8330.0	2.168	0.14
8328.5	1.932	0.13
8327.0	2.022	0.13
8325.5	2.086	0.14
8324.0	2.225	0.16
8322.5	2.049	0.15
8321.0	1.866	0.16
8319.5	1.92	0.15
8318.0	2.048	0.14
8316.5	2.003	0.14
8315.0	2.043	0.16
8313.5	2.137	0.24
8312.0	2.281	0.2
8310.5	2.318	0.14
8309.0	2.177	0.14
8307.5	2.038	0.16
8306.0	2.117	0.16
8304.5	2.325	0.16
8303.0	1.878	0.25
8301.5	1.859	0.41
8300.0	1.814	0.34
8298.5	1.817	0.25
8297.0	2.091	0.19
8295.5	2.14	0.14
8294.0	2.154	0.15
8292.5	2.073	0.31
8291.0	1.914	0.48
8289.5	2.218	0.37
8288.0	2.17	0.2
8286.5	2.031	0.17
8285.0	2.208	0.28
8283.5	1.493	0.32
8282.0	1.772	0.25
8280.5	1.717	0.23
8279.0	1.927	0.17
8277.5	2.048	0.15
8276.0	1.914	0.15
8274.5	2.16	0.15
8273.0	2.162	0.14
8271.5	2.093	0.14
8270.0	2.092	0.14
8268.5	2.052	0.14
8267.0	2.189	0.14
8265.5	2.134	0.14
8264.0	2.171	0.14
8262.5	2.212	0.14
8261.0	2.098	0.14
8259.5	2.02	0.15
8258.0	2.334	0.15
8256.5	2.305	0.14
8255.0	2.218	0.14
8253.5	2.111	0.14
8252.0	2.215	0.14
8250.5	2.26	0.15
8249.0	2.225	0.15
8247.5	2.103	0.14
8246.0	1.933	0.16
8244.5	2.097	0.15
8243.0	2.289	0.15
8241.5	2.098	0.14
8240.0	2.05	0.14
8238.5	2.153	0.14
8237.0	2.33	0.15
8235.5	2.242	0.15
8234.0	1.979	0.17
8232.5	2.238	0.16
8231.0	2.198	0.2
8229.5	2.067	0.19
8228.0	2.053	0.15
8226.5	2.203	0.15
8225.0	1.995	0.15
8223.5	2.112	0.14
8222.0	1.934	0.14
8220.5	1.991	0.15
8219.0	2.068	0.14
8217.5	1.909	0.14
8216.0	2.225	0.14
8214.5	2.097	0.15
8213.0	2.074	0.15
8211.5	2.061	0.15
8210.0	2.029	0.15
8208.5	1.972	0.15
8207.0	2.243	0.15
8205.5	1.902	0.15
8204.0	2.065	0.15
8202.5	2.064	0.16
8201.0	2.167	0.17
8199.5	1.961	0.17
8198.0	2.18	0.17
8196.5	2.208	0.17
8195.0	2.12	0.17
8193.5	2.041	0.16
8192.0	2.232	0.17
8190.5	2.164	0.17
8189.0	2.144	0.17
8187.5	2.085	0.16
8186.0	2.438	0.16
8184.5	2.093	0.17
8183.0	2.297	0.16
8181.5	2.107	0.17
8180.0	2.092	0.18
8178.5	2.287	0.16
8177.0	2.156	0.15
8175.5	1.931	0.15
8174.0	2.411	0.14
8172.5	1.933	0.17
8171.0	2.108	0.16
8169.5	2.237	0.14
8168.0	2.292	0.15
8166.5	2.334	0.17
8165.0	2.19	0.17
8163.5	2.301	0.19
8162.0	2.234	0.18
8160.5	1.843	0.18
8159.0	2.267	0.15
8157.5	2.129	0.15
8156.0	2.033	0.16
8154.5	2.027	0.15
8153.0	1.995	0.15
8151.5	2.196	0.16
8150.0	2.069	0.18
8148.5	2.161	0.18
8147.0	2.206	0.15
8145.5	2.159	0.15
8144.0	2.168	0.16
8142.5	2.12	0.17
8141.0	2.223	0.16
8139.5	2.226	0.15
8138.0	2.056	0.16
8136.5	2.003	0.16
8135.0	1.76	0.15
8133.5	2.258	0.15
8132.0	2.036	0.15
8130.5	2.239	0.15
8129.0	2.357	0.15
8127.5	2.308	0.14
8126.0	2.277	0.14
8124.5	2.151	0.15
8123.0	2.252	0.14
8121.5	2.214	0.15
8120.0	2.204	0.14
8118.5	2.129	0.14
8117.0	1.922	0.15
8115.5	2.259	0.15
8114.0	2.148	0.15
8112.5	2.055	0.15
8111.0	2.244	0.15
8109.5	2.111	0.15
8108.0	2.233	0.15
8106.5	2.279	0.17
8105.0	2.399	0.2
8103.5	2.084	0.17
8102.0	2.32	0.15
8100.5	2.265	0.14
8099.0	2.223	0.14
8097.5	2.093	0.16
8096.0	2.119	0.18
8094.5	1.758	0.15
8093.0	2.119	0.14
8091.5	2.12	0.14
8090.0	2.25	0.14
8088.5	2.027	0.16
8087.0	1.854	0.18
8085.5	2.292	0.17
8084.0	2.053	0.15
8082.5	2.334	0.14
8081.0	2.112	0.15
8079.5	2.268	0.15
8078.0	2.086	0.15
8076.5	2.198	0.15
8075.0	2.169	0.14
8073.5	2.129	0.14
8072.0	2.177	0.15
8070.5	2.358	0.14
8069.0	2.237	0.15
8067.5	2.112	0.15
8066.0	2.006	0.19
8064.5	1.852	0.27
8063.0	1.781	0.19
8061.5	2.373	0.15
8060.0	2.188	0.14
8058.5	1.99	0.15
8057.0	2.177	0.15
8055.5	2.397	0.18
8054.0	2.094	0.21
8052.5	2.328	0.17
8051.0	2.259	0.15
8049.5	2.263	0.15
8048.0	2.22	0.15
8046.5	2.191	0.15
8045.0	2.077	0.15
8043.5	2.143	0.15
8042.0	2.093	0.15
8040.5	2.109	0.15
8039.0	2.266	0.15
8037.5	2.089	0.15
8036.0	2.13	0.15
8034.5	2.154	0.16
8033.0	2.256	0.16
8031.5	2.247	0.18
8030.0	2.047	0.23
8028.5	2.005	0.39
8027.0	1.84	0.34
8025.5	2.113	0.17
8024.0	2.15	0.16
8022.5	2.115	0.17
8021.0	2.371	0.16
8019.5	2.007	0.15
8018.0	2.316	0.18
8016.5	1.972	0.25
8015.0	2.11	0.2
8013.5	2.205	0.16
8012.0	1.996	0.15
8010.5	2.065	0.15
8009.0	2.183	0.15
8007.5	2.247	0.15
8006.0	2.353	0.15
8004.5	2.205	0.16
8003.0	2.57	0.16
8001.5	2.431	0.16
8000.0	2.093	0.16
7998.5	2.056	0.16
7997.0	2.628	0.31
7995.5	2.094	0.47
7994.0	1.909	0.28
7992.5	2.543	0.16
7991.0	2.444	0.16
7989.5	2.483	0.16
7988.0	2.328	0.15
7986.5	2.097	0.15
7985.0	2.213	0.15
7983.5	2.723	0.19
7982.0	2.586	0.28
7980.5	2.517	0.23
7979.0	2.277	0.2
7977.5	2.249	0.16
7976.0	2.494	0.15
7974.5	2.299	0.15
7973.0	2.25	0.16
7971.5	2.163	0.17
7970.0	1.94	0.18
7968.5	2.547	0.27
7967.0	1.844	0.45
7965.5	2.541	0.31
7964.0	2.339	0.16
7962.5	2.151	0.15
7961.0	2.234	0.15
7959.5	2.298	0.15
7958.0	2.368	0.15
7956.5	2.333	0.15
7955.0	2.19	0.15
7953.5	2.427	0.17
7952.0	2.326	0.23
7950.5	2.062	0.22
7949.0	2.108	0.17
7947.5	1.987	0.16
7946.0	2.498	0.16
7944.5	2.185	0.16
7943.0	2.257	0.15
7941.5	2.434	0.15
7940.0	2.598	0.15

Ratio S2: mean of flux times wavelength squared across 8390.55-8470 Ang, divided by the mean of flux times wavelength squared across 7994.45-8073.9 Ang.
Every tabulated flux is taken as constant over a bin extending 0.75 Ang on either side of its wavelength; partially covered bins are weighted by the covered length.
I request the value 1.06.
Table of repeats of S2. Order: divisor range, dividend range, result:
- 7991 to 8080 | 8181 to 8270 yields 1.03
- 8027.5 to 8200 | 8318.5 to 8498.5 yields 1.02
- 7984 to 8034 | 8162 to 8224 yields 1.01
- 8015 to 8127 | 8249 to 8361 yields 1.02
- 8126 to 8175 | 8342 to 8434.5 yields 1.02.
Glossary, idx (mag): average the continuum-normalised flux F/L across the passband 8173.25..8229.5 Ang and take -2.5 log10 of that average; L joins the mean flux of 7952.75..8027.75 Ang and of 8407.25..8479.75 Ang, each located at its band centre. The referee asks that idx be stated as 0.03 mag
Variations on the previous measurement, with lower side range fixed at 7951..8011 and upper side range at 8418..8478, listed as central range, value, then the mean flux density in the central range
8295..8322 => 0.05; 2.05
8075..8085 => 0.04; 2.18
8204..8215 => 0.07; 2.05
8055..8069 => 0.08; 2.1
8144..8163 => 0.05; 2.11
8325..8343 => 0.06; 2.02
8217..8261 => 0.02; 2.13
